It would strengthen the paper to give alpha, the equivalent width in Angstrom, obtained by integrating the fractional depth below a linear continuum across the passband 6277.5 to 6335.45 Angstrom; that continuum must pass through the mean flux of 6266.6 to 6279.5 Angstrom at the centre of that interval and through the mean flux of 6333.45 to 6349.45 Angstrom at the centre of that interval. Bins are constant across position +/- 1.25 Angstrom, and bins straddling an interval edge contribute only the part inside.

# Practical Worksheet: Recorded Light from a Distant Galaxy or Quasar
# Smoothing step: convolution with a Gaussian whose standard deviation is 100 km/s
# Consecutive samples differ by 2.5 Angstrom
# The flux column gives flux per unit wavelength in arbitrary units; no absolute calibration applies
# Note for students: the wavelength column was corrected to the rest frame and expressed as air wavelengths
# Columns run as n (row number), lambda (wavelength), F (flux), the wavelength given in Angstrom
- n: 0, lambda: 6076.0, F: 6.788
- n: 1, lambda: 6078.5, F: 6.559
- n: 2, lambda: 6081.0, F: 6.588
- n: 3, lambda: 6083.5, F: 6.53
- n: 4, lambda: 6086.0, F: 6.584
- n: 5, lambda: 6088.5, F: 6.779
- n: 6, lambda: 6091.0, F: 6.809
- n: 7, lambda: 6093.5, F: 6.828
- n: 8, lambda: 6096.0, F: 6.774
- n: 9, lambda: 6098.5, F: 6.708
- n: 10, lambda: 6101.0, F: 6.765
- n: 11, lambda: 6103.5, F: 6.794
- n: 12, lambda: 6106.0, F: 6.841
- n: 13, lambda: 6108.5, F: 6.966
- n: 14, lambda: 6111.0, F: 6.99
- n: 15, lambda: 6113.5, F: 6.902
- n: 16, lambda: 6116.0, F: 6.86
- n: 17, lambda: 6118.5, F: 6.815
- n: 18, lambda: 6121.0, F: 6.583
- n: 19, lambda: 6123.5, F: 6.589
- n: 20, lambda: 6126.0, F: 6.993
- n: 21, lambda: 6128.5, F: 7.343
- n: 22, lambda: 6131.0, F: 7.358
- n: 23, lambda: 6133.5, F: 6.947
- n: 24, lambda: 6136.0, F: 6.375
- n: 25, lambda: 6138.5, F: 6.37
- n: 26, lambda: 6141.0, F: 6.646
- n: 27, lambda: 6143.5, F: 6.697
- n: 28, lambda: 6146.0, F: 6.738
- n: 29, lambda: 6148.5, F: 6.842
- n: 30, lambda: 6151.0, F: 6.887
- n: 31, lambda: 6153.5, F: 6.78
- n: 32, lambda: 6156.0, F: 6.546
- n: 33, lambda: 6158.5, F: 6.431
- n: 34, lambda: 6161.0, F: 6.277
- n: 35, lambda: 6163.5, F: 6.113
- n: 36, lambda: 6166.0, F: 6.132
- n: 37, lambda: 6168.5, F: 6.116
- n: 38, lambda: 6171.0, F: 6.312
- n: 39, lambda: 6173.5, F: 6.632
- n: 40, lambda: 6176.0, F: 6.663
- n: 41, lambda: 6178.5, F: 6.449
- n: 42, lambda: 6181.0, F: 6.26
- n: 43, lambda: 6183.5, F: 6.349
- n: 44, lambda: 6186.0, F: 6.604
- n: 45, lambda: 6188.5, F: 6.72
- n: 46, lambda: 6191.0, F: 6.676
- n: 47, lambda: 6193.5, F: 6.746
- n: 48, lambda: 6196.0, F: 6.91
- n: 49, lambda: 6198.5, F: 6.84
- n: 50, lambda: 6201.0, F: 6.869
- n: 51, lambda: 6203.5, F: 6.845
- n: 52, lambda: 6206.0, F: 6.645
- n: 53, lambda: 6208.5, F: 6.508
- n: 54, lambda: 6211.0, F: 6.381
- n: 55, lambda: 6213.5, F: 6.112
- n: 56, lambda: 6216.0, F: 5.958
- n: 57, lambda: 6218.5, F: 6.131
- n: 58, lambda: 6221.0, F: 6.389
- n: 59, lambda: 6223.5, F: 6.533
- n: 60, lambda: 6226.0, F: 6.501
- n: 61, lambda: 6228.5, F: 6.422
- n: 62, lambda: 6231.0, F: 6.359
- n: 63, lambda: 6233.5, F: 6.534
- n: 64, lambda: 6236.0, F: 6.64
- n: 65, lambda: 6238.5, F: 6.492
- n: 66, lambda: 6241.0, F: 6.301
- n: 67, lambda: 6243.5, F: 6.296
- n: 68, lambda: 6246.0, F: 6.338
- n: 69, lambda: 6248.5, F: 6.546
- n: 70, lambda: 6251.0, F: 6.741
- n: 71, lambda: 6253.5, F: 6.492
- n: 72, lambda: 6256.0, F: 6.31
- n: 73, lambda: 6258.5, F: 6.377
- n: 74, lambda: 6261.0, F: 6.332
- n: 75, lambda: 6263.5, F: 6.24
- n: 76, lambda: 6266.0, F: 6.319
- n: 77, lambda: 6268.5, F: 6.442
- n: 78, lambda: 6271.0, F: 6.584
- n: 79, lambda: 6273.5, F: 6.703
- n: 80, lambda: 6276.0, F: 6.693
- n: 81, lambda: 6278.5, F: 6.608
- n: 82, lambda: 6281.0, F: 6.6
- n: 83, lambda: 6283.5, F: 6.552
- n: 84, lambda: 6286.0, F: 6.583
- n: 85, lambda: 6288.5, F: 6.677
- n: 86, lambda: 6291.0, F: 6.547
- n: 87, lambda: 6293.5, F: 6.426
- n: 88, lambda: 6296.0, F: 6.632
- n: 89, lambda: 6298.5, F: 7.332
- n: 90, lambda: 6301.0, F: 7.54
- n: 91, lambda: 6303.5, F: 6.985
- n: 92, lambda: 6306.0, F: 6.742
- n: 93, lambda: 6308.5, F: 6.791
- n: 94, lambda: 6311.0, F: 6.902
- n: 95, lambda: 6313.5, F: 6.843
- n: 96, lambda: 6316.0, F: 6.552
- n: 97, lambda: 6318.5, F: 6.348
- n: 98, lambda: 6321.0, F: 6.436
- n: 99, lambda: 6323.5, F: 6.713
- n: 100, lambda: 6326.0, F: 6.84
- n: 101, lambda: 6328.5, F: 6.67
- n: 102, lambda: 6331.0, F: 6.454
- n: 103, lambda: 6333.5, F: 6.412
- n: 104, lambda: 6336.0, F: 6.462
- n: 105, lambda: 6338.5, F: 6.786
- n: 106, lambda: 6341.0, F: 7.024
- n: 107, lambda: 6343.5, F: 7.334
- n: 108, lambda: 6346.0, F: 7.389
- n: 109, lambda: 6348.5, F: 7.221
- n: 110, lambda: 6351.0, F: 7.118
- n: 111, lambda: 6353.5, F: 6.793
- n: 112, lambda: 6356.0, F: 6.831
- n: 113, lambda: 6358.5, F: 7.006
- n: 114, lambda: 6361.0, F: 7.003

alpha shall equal 0.7 Angstrom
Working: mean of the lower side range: 6.59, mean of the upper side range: 6.98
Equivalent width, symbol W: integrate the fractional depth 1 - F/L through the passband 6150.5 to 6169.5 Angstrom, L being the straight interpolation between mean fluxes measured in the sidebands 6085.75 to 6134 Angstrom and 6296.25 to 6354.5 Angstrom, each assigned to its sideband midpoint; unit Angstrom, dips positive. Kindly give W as 1.3 Angstrom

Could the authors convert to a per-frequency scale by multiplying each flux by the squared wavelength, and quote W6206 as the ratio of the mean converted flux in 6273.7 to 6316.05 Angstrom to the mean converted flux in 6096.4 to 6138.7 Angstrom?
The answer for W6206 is 1.0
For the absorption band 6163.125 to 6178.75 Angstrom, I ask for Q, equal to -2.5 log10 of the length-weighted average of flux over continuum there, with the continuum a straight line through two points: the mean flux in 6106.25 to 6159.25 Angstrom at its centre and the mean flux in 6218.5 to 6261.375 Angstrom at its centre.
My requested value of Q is 0.05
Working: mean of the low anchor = 6.8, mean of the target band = 6.35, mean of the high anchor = 6.44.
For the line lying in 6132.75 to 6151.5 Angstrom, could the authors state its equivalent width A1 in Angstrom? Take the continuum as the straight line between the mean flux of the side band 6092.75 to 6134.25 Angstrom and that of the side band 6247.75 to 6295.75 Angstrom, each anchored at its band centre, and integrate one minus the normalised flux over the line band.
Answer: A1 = 0.4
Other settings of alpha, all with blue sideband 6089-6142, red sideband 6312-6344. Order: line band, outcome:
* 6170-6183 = 0.6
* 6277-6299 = 0.2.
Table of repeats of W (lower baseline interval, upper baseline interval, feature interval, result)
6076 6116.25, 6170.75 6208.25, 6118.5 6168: 0.31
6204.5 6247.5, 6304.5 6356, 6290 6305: -0.56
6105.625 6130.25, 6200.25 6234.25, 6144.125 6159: 0.05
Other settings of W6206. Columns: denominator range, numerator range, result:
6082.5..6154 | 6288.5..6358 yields 1.07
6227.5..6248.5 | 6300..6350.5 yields 1.09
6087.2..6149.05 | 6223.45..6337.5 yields 1.02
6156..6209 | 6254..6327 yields 1.05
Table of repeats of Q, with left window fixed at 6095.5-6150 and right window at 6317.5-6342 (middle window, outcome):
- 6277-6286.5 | 0.01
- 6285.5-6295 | 0.02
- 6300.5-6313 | -0.05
